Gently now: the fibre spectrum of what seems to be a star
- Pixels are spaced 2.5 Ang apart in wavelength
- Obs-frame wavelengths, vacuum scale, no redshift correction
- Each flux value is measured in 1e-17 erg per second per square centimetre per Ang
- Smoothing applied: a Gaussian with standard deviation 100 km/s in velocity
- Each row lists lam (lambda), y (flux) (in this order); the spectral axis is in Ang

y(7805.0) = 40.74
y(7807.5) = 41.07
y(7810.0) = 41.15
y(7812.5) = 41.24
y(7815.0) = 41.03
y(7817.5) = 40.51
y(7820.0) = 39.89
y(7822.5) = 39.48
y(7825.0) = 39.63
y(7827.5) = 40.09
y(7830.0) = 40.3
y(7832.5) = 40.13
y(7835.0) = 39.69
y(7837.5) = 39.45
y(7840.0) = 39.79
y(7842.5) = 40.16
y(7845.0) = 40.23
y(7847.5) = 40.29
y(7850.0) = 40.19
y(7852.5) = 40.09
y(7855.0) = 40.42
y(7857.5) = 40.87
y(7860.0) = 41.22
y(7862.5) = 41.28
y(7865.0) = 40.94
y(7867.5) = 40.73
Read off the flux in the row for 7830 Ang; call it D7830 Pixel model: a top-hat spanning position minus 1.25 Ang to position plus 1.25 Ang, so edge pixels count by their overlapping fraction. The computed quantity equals 40.3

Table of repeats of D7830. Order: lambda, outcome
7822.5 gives 39.48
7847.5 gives 40.29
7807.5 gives 41.07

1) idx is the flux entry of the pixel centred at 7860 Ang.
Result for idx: 41.22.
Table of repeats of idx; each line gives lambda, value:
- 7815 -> 41.03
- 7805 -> 40.74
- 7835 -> 39.69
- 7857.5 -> 40.87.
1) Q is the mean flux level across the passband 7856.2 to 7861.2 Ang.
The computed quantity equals 41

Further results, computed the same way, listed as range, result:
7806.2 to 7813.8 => 41.1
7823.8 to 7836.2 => 40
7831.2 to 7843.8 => 39.8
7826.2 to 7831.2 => 40.2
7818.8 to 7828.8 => 39.8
